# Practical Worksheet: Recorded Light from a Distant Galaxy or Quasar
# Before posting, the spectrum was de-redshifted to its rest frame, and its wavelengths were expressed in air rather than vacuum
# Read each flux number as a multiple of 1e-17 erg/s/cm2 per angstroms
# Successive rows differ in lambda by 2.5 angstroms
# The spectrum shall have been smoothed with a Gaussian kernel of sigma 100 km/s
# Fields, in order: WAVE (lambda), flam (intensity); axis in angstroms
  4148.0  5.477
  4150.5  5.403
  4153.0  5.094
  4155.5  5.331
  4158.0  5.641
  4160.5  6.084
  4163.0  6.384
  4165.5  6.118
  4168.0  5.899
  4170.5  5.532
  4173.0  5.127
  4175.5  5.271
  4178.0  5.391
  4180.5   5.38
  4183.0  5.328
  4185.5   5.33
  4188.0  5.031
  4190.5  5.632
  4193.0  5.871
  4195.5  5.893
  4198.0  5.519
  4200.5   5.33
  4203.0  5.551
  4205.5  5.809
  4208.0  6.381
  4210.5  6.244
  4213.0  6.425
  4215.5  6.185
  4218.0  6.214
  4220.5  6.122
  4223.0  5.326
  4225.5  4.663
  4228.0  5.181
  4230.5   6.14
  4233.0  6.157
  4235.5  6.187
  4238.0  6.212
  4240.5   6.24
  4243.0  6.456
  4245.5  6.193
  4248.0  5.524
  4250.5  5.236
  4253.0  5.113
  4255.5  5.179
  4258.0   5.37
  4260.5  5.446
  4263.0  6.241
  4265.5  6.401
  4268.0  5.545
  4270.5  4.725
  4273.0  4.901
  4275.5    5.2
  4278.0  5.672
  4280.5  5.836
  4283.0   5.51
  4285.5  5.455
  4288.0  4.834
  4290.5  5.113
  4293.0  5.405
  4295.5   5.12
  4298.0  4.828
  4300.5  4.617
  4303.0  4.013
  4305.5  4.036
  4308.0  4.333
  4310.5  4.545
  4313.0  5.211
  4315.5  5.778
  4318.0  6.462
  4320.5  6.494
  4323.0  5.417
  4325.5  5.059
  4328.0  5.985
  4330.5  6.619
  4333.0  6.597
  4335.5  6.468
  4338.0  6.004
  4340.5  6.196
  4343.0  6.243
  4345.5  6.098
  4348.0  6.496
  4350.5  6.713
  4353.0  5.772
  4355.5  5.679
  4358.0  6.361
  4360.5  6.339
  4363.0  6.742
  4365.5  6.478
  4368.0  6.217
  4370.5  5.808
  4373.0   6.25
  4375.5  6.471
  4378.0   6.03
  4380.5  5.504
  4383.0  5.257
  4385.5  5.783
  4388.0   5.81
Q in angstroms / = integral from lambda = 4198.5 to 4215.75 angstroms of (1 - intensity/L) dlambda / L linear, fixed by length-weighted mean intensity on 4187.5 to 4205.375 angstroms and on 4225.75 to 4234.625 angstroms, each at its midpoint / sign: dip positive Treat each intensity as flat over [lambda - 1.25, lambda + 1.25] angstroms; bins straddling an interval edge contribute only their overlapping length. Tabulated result -1.02 angstroms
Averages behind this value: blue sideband 5.58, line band 5.96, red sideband 5.71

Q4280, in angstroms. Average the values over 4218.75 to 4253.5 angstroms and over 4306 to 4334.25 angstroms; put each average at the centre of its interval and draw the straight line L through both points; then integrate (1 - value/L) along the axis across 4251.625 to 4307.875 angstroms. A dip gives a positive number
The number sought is 5.1 angstroms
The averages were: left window 5.79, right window 5.64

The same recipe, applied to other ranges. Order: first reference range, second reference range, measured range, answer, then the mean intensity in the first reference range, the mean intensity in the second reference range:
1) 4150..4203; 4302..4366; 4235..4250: -1.08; 5.55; 5.85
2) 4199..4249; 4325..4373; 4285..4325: 6.69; 5.93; 6.22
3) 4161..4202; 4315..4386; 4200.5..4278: 0.18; 5.57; 6.12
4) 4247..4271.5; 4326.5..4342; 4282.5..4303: 2.85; 5.49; 6.29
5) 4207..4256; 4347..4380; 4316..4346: 0.10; 5.88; 6.24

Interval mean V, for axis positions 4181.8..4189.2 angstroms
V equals 5.23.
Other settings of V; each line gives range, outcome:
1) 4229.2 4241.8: 6.18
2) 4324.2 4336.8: 6.14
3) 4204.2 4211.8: 6.14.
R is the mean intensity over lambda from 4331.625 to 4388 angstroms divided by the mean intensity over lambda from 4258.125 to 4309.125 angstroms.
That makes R 1.2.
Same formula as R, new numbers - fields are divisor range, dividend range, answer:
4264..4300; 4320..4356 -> 1.15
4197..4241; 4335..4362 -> 1.06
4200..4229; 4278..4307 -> 0.86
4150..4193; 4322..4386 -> 1.10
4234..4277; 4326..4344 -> 1.10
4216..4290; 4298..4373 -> 1.03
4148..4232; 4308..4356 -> 1.05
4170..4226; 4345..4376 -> 1.11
